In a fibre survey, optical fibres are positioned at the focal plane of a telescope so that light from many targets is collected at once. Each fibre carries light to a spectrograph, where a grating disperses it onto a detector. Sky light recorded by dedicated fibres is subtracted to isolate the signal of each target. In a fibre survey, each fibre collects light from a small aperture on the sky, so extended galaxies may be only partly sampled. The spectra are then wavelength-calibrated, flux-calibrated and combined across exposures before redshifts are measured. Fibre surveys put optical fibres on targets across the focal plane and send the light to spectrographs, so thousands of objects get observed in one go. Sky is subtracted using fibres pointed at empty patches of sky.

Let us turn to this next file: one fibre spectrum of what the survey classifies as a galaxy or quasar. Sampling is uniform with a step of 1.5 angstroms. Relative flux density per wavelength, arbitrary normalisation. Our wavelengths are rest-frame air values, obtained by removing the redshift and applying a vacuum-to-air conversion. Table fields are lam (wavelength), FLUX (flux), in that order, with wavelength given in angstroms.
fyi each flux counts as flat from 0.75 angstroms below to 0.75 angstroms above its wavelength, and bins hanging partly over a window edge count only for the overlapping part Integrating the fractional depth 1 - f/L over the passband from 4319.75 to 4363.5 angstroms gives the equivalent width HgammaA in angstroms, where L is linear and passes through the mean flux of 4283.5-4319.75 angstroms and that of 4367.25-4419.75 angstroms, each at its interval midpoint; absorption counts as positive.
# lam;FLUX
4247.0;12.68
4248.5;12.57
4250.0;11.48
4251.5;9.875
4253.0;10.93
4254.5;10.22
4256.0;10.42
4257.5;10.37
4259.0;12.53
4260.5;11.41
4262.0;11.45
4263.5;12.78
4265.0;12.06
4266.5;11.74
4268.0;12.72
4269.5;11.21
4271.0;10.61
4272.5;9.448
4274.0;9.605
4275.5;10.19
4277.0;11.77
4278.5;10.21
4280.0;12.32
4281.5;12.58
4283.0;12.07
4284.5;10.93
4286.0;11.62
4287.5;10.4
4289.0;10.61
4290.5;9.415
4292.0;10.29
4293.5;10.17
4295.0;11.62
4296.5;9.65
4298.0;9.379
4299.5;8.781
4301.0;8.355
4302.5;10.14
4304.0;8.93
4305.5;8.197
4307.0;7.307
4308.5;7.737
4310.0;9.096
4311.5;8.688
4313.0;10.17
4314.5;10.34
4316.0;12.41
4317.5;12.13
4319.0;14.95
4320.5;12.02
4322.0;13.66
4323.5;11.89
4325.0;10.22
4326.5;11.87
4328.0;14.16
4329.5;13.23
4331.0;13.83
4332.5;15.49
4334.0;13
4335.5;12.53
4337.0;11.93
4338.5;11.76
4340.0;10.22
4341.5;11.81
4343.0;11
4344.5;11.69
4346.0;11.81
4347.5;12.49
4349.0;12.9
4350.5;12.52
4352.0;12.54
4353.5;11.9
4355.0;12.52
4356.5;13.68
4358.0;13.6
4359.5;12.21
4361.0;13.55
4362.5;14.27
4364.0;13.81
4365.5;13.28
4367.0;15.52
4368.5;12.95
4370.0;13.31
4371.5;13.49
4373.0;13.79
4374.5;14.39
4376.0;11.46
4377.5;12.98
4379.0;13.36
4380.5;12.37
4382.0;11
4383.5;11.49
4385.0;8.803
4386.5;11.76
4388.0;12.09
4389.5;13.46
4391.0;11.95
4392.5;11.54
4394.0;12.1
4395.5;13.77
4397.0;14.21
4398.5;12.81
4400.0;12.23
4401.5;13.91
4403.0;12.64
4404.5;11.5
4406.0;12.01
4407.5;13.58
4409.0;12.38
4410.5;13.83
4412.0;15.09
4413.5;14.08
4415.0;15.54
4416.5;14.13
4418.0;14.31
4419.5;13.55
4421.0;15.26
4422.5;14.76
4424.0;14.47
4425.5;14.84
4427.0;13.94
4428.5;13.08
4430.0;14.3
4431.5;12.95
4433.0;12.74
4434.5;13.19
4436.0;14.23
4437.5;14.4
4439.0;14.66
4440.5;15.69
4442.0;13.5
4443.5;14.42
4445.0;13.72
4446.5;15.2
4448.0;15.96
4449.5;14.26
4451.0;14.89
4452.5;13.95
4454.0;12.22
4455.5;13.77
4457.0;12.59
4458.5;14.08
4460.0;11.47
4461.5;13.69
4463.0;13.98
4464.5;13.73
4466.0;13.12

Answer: -4.89 angstroms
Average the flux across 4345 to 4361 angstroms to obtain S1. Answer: 12.6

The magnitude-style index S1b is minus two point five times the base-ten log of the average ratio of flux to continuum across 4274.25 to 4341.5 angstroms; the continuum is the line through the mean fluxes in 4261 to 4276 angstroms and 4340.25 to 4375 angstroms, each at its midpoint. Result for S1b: 0.09 mag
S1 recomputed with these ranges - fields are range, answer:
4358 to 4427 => 13.2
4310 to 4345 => 12.1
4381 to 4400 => 12.1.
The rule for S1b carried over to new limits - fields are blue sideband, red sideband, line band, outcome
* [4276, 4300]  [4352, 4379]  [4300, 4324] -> 0.12 mag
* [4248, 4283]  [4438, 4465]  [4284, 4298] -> 0.11 mag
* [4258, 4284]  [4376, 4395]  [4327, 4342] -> -0.10 mag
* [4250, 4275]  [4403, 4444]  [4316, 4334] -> -0.07 mag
